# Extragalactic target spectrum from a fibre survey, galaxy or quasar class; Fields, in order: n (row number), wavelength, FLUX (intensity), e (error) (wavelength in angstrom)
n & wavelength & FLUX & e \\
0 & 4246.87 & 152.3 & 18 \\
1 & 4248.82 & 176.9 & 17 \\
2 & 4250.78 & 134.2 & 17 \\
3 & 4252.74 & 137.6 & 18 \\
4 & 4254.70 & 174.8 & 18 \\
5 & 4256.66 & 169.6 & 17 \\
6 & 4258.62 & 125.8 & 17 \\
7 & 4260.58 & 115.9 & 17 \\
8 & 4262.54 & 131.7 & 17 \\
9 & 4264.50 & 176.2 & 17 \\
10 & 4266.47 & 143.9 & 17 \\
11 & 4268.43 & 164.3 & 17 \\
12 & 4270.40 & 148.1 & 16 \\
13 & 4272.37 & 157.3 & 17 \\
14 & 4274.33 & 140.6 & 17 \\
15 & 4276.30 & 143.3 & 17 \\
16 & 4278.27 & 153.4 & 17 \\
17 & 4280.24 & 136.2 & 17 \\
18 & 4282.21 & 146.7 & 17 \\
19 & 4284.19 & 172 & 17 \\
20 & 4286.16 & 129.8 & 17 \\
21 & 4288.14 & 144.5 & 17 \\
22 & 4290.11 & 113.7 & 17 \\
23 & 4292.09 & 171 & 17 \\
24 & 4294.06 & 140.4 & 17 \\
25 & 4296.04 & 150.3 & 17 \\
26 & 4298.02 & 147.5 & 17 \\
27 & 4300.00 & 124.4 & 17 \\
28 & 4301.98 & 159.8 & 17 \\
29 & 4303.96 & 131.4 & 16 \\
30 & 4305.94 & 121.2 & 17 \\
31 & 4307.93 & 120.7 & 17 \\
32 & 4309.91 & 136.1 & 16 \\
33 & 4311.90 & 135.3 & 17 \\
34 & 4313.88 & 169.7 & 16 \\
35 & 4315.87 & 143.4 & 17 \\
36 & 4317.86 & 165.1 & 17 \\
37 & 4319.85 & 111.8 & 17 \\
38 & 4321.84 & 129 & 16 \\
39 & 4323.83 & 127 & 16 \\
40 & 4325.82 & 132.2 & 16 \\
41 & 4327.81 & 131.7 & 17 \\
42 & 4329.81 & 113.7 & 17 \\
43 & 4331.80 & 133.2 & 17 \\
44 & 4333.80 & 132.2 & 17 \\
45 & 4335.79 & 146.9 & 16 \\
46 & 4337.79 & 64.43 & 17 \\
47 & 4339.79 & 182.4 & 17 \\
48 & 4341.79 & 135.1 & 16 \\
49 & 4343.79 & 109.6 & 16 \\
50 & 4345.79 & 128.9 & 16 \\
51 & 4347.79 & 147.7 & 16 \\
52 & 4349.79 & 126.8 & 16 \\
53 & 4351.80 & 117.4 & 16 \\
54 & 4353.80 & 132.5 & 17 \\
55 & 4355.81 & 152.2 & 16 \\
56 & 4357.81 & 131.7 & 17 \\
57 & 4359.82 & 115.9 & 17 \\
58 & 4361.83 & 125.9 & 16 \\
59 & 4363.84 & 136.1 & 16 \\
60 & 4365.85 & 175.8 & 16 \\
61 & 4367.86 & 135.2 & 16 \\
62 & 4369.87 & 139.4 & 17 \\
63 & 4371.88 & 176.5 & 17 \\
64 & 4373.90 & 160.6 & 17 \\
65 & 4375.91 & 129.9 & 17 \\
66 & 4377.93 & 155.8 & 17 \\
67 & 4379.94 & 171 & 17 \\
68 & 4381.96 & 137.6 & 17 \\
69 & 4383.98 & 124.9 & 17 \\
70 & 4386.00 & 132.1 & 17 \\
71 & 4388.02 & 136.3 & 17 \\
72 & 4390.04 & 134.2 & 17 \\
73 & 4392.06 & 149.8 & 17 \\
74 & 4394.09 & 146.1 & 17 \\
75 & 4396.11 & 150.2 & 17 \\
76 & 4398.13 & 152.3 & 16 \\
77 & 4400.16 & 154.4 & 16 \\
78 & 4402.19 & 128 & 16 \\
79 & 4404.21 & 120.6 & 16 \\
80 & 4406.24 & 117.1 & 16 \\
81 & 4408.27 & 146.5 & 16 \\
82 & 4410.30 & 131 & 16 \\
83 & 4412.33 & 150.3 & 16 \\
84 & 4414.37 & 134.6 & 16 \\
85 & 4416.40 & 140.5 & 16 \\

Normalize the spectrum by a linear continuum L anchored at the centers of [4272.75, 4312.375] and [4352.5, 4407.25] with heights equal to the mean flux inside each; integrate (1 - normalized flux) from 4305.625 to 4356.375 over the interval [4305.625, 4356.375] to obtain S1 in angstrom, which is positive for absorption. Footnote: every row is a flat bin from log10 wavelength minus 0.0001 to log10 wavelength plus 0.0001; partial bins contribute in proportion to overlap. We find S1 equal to 3.2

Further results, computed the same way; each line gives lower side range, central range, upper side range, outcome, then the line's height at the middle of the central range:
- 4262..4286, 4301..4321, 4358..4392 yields 1.15 angstrom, 148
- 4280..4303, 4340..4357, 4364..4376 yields 1.97 angstrom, 151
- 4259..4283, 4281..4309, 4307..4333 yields -0.09 angstrom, 140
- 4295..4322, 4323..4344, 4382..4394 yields 1.46 angstrom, 138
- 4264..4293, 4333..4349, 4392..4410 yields 1.48 angstrom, 144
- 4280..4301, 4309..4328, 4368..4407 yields 0.66 angstrom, 143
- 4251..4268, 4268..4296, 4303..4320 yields -0.72 angstrom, 143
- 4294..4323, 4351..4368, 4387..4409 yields 0.38 angstrom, 139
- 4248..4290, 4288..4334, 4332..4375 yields 1.80 angstrom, 142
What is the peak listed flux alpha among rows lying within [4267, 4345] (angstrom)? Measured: 182.4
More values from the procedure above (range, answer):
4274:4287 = 172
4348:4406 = 176.5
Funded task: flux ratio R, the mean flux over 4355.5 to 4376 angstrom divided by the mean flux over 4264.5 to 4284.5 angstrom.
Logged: 0.95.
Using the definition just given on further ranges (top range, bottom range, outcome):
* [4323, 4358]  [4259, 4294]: 0.89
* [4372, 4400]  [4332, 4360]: 1.12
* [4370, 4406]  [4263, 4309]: 0.99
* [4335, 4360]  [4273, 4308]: 0.92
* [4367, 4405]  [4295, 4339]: 1.08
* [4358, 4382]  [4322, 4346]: 1.14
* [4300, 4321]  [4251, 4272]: 0.93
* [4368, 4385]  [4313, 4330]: 1.09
